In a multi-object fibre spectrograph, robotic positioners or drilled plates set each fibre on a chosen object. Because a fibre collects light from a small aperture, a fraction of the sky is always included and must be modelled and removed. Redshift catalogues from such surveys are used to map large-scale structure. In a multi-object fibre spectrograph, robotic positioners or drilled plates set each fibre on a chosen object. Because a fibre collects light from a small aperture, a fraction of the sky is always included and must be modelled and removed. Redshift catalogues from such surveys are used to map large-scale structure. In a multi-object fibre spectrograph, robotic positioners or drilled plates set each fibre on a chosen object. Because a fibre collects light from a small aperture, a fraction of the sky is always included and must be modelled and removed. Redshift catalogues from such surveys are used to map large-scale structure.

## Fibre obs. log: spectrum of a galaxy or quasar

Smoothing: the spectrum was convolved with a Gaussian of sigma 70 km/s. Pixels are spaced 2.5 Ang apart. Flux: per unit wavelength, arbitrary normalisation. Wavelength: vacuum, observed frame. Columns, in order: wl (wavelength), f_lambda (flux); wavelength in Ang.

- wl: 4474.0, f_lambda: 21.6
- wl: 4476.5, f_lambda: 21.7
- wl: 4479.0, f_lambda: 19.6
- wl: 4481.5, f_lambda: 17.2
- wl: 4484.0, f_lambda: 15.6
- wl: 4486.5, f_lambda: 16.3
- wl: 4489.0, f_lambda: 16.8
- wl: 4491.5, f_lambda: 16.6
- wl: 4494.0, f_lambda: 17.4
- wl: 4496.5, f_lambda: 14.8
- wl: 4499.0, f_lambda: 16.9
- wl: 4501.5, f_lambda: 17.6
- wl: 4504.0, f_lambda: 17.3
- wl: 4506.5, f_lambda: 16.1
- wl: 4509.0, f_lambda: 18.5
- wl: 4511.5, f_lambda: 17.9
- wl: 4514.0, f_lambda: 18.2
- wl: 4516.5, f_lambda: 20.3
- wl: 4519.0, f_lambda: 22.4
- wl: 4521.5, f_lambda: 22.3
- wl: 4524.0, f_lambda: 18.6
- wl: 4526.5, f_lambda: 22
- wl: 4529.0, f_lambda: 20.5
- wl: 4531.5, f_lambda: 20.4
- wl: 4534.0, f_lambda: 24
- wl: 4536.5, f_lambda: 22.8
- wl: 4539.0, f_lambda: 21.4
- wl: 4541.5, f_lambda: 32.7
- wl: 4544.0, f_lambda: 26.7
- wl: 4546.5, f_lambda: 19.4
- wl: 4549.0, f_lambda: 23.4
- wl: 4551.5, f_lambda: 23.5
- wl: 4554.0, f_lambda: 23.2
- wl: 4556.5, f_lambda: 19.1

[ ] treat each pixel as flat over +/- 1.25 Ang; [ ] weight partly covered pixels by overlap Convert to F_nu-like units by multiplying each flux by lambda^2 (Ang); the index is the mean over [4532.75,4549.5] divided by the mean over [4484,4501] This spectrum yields 1.51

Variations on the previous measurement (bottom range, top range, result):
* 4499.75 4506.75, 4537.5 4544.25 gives 1.59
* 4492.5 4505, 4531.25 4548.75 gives 1.46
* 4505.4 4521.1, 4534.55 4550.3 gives 1.29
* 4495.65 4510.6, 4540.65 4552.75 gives 1.50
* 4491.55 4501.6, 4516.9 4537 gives 1.32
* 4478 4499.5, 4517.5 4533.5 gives 1.28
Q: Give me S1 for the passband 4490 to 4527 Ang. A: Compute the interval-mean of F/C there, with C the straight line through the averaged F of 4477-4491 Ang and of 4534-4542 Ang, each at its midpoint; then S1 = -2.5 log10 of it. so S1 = 0.13 mag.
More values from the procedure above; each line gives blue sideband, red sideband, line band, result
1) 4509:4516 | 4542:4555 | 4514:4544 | -0.08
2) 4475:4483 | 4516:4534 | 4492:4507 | 0.21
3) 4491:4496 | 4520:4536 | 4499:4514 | 0.06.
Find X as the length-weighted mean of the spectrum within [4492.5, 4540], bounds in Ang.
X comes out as 19.4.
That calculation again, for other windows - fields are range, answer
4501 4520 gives 18.5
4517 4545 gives 23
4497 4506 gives 17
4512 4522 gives 20.5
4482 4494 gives 16.5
